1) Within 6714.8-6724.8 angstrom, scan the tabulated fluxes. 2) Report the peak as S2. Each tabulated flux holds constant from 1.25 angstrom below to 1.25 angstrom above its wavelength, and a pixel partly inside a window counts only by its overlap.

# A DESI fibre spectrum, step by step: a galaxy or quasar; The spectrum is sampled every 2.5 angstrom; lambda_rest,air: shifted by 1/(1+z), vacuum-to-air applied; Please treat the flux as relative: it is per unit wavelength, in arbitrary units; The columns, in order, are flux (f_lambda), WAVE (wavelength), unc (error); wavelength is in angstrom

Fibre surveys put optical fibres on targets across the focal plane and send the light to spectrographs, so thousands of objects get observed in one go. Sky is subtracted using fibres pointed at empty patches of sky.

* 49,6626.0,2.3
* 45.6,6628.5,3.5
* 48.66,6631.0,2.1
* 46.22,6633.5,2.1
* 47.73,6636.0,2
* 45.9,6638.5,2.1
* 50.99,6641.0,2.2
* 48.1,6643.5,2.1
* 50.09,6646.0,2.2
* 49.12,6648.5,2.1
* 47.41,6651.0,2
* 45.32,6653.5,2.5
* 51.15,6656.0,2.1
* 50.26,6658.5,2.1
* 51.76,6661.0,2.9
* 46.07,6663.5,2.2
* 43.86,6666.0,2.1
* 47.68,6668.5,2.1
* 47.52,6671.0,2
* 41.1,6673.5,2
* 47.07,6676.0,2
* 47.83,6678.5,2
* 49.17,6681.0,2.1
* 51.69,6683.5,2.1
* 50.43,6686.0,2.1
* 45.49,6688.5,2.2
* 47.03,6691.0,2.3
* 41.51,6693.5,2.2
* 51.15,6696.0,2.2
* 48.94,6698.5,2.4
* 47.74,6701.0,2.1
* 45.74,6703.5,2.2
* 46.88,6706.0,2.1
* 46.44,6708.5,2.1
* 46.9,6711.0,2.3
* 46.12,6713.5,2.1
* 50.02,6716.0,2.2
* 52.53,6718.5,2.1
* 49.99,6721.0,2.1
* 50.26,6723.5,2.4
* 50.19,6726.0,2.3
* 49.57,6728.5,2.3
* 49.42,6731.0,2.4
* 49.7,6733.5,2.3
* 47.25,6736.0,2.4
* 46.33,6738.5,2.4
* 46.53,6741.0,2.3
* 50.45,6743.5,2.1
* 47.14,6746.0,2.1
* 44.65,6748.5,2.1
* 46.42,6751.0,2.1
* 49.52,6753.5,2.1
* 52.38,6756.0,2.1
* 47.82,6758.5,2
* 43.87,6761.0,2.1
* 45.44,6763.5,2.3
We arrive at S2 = 52.53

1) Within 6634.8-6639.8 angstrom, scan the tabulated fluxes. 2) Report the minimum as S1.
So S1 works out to 45.9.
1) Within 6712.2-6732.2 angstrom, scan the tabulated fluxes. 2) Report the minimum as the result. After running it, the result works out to 46.12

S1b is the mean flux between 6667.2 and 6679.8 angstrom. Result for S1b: 46.2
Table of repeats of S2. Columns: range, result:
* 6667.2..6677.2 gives 47.68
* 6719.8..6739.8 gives 50.26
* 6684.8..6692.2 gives 50.43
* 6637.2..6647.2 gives 50.99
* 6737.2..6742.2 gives 46.53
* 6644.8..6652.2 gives 50.09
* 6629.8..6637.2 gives 48.66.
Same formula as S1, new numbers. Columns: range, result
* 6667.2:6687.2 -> 41.1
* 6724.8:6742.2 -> 46.33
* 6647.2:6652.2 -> 47.41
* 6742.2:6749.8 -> 44.65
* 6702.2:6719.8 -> 45.74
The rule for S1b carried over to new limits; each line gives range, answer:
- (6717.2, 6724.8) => 50.9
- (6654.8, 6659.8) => 50.7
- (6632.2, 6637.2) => 47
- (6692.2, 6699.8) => 47.2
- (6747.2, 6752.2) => 45.5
